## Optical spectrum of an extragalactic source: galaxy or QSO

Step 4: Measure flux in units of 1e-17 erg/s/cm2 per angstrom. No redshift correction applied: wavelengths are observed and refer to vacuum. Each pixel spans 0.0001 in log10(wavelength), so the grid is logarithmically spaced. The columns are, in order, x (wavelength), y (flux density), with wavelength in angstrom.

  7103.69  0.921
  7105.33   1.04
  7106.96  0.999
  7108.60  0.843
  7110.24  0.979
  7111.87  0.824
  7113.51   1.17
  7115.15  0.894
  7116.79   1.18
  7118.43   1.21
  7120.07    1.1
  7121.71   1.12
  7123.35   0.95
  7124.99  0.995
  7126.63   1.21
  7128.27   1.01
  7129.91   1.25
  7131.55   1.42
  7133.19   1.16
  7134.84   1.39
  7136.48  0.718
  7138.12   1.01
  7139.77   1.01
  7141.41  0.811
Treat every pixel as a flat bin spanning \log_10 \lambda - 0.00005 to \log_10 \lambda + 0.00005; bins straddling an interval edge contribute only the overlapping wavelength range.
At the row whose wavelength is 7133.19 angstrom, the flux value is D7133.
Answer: 1.16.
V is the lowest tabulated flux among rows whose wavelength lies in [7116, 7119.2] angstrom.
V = 1.18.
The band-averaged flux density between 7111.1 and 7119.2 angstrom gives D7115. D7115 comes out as 1.06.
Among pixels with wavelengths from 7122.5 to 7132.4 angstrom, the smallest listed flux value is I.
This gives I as 0.95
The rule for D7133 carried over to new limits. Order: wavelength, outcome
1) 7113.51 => 1.17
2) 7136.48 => 0.718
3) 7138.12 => 1.01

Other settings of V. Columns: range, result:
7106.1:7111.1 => 0.843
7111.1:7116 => 0.824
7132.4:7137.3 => 0.718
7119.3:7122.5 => 1.1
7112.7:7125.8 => 0.894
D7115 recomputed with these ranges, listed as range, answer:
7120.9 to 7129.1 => 1.06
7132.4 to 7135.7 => 1.27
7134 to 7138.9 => 1.04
